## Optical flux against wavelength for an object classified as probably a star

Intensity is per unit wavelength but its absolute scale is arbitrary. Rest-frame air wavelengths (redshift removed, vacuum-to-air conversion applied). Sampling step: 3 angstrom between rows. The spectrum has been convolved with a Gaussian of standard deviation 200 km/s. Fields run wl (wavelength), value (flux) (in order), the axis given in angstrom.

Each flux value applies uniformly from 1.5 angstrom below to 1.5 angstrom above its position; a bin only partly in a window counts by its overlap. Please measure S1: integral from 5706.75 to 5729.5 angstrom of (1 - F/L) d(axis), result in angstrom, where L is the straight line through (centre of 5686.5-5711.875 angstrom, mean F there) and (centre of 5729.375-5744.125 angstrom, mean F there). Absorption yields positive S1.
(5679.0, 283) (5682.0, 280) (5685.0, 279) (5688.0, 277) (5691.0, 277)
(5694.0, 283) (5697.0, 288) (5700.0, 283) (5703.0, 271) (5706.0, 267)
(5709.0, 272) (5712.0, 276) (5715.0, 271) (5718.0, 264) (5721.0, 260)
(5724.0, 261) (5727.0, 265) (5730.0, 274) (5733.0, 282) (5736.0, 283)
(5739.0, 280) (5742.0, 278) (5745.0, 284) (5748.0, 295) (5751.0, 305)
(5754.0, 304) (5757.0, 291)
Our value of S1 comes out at 0.9 angstrom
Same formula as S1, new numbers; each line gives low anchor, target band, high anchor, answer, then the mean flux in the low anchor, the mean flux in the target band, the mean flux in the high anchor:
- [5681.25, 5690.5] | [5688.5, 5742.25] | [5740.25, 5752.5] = 1.9 angstrom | 278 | 274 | 290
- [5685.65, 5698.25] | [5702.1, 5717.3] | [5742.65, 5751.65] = 0.7 angstrom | 281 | 271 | 292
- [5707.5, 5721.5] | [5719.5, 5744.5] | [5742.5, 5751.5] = 0.7 angstrom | 269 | 273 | 292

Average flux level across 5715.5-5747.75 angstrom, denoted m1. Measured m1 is 274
